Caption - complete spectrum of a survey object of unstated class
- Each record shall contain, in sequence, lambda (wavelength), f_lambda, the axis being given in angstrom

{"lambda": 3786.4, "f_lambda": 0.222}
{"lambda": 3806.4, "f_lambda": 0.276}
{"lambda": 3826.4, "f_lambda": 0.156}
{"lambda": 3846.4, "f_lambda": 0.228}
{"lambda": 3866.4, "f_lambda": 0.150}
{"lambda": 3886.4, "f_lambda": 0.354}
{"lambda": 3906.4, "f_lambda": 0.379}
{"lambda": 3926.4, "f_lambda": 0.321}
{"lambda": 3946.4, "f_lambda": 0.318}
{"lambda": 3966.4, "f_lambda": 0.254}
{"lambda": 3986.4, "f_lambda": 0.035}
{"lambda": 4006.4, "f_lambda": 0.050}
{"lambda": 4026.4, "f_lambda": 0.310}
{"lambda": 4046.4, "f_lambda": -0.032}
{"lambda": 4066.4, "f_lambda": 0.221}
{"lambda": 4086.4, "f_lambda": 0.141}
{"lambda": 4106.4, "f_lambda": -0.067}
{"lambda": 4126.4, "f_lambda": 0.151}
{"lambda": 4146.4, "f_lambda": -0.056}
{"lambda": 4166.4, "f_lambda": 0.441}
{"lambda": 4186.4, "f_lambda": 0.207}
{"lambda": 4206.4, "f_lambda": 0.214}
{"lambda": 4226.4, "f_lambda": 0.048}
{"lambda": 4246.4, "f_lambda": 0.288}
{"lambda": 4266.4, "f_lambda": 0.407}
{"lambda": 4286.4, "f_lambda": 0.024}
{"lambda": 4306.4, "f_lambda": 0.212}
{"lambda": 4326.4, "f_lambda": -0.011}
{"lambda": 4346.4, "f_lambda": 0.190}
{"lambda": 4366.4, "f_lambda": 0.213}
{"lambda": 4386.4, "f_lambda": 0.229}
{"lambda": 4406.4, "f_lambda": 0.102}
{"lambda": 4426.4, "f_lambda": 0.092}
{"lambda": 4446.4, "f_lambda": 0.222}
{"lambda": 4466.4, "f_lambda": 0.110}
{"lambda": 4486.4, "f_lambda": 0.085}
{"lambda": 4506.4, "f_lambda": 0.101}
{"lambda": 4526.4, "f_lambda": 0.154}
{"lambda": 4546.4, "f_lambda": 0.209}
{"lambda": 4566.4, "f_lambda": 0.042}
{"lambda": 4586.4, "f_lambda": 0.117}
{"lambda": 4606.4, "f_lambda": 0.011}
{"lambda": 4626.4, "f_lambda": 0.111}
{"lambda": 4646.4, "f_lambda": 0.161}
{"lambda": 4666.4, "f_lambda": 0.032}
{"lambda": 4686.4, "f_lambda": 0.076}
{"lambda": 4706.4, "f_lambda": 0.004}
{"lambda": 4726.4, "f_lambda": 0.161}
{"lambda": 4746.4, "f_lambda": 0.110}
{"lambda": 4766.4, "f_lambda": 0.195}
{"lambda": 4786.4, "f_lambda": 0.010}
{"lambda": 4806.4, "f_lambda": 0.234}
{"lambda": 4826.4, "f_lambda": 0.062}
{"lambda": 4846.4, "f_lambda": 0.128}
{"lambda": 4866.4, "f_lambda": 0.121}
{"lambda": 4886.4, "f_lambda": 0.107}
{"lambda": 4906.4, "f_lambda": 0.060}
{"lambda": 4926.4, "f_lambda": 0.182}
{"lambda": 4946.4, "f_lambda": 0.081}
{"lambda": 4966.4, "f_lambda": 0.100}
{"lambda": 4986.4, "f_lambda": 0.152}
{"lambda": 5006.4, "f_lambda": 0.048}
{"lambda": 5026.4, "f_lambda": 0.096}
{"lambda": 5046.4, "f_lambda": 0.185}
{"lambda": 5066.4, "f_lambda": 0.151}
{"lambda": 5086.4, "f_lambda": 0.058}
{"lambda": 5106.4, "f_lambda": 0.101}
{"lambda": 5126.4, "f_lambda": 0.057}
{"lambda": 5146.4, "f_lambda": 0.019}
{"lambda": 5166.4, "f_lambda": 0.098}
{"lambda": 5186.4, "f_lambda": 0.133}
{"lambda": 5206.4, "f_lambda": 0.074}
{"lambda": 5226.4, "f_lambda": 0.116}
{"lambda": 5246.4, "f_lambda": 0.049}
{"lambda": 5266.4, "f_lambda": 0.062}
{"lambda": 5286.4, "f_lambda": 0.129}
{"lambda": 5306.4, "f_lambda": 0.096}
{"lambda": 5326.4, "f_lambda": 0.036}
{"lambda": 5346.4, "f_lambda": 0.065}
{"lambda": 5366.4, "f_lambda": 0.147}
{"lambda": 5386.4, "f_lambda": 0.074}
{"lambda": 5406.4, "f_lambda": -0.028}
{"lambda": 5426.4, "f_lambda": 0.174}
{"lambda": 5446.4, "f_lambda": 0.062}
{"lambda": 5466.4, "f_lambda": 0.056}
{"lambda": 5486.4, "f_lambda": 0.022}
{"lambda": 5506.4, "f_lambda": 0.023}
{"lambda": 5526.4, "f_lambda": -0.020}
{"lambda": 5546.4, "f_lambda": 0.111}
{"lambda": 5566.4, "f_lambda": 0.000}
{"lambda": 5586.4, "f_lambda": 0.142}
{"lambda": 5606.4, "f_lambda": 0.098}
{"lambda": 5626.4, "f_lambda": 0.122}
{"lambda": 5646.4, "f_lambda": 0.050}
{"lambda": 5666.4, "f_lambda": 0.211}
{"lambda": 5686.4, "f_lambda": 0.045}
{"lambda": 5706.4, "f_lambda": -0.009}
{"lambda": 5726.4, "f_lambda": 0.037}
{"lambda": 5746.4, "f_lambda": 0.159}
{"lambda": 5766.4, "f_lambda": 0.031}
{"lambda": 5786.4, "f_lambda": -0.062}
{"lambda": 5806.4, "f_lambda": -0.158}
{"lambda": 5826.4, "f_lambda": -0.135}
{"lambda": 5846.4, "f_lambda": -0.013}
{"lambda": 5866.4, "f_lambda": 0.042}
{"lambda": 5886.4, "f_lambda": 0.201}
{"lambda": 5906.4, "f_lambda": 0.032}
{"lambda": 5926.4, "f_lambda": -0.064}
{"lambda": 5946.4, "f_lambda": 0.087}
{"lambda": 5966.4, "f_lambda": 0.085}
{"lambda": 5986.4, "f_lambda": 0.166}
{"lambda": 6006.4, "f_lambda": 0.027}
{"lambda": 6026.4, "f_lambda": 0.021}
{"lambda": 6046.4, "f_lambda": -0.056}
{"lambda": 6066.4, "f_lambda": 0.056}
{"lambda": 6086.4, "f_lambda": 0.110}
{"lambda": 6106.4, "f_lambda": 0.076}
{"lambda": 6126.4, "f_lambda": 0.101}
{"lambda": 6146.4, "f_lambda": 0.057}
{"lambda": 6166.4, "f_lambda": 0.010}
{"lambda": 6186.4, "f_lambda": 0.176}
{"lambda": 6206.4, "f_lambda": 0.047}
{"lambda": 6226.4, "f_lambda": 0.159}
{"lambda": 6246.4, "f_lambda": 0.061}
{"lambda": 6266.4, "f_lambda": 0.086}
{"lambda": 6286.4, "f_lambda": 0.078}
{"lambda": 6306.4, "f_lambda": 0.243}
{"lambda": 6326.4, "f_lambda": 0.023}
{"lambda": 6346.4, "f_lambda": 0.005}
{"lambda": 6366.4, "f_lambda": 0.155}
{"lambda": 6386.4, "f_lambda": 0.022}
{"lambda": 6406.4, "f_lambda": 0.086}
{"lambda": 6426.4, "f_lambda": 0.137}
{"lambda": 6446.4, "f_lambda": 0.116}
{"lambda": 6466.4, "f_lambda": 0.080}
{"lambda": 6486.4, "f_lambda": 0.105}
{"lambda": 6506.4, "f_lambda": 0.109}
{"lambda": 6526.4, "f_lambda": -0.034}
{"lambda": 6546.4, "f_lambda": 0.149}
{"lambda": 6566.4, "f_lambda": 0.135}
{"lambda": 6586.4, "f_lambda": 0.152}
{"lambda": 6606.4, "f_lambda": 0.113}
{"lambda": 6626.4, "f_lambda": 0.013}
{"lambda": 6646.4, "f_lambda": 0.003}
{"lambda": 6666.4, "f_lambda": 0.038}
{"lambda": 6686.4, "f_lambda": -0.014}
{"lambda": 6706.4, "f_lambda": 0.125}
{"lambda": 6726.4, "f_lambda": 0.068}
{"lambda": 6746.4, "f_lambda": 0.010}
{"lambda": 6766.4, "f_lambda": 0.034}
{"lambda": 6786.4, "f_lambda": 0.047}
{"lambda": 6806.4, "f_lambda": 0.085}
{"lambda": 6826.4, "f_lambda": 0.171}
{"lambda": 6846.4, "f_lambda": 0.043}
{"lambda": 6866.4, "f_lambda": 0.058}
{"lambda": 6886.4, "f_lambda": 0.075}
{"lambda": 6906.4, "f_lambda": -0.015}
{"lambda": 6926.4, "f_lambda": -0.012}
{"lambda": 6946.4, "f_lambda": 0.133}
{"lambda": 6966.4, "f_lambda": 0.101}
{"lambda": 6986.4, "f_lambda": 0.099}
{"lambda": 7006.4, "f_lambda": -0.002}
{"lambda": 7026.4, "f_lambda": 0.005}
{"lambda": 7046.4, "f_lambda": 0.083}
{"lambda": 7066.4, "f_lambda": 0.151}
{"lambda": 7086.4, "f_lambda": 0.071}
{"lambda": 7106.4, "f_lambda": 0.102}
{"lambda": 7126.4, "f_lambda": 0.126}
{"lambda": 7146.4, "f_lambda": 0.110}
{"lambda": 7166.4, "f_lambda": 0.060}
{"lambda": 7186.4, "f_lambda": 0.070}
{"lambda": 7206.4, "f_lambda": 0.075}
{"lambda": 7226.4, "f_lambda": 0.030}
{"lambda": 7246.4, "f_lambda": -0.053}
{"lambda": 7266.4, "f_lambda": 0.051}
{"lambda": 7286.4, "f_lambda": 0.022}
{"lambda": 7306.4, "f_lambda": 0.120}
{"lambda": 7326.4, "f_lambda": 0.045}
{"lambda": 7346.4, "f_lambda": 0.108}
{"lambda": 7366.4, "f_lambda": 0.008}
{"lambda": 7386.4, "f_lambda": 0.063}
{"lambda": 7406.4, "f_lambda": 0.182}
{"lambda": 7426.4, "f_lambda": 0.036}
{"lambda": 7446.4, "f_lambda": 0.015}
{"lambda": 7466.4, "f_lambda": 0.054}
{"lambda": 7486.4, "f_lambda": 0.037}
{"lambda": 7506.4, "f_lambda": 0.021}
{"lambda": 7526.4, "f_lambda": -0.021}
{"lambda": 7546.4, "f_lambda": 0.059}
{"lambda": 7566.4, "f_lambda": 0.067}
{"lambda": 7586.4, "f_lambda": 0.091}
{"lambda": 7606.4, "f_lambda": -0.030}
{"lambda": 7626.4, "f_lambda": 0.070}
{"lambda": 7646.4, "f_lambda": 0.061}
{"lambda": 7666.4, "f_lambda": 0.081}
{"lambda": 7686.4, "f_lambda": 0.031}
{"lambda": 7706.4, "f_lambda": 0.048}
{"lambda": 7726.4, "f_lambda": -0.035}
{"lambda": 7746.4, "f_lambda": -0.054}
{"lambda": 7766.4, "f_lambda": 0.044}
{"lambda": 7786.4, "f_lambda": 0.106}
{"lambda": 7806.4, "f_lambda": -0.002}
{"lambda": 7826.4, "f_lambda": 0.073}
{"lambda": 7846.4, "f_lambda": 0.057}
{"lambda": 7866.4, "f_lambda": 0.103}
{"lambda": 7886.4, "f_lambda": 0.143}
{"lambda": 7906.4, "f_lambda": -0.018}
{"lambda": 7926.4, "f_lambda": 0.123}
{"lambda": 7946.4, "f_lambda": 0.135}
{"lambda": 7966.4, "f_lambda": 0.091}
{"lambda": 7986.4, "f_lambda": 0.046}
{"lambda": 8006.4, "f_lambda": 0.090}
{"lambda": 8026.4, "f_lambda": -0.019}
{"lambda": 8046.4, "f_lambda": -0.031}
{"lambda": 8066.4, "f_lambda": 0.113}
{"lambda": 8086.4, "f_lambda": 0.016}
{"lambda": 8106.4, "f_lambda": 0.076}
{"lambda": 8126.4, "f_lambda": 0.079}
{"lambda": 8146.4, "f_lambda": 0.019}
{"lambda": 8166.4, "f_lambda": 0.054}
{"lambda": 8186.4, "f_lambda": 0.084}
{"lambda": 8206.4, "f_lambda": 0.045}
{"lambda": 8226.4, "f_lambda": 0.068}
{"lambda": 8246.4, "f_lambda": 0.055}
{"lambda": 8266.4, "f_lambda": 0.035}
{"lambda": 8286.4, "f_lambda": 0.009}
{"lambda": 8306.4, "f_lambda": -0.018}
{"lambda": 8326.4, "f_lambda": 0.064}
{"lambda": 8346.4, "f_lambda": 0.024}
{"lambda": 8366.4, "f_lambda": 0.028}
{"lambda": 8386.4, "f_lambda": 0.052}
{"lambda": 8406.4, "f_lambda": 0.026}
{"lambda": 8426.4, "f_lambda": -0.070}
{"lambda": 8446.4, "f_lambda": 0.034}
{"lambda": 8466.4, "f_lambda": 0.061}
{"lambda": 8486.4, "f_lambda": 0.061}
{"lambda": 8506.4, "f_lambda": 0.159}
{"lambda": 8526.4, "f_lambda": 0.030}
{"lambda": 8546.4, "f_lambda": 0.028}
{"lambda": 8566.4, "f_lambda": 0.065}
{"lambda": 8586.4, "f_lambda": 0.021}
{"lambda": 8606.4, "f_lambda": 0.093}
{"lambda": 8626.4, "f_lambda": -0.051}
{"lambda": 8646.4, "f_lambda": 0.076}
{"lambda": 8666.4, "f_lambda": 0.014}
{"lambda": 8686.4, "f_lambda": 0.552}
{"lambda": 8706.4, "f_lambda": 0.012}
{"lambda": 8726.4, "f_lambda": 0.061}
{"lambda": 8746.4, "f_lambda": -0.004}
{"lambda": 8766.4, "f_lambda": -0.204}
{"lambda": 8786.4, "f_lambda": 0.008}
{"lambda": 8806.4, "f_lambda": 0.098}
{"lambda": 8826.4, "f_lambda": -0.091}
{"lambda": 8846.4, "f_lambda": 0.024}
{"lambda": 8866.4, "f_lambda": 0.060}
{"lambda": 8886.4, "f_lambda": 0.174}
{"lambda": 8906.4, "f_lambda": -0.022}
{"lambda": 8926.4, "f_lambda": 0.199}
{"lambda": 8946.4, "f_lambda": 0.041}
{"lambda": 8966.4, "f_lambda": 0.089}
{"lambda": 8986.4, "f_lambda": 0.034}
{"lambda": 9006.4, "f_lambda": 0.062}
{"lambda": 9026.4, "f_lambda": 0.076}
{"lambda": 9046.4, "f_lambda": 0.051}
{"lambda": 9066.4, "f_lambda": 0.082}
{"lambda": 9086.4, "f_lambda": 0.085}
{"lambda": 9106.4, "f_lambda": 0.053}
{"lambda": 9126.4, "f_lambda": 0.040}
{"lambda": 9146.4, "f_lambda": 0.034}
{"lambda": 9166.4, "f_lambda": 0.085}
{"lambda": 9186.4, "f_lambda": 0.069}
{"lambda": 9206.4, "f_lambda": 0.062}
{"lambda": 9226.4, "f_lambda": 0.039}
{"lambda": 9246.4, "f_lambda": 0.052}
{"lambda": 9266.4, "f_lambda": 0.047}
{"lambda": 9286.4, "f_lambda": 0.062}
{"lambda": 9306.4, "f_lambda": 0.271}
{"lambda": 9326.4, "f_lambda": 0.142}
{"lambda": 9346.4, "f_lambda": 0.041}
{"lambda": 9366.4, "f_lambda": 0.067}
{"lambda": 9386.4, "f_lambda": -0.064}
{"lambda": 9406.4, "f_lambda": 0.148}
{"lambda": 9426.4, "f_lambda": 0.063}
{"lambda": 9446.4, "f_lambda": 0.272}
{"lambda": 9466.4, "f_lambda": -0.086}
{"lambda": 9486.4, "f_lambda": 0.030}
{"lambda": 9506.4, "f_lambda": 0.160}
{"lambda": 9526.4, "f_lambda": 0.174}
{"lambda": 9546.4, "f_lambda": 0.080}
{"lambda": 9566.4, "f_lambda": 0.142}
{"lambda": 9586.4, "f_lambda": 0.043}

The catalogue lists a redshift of 1.330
